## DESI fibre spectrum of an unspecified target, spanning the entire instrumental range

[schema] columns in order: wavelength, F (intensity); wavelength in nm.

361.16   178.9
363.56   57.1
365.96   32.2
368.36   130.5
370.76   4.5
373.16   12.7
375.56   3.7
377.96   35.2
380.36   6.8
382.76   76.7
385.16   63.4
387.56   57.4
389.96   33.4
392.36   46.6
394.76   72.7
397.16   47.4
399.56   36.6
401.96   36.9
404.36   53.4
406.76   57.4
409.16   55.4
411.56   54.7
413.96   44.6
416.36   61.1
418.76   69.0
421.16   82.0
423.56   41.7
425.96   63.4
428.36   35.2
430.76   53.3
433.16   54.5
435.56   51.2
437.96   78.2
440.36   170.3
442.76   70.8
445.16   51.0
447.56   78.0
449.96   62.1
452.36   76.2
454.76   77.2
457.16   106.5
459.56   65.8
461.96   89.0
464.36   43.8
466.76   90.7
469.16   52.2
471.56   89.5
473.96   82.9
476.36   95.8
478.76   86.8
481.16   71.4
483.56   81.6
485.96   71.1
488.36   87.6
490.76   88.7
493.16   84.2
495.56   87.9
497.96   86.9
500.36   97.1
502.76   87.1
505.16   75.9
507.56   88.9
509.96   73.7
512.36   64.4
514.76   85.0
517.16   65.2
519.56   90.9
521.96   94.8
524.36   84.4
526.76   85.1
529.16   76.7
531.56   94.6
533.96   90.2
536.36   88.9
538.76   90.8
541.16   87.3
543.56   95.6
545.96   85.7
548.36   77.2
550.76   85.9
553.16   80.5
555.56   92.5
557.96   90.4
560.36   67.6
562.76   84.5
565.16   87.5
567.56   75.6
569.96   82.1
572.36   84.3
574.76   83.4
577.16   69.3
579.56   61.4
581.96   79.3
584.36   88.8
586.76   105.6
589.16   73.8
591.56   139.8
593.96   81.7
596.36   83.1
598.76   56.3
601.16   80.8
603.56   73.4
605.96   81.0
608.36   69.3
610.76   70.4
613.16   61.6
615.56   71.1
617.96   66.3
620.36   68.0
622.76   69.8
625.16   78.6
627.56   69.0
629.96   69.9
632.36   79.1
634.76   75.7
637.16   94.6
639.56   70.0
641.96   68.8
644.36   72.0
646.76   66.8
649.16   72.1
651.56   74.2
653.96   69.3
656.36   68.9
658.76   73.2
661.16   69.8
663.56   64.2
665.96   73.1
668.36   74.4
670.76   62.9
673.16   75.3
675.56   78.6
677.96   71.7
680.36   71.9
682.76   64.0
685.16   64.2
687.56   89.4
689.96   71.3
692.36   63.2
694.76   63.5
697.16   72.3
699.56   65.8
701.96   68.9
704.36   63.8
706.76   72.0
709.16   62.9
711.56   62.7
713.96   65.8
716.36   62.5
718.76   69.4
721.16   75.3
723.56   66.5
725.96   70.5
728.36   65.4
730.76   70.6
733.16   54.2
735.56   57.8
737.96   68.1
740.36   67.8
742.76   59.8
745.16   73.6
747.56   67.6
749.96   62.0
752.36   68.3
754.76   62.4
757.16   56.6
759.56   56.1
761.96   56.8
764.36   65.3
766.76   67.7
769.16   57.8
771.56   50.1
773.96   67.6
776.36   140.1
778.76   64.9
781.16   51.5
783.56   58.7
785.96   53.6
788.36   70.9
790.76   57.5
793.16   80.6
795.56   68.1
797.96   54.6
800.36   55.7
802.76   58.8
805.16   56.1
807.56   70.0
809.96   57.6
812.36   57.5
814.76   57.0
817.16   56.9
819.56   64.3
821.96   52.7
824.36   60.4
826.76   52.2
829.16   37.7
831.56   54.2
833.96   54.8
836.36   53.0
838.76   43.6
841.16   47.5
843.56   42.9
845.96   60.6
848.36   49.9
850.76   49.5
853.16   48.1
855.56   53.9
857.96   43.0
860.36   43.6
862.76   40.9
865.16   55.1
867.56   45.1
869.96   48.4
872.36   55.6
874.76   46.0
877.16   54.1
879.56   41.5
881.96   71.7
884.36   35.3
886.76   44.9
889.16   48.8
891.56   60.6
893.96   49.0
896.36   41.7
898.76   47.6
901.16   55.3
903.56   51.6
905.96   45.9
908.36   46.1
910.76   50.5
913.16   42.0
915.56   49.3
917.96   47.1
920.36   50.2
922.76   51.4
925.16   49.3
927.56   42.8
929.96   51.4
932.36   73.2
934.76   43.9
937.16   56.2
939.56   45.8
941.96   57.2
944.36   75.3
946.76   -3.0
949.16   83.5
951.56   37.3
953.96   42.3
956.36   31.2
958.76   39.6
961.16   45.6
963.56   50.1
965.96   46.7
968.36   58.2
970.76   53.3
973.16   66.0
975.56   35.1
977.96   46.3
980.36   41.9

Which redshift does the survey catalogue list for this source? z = 0.182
